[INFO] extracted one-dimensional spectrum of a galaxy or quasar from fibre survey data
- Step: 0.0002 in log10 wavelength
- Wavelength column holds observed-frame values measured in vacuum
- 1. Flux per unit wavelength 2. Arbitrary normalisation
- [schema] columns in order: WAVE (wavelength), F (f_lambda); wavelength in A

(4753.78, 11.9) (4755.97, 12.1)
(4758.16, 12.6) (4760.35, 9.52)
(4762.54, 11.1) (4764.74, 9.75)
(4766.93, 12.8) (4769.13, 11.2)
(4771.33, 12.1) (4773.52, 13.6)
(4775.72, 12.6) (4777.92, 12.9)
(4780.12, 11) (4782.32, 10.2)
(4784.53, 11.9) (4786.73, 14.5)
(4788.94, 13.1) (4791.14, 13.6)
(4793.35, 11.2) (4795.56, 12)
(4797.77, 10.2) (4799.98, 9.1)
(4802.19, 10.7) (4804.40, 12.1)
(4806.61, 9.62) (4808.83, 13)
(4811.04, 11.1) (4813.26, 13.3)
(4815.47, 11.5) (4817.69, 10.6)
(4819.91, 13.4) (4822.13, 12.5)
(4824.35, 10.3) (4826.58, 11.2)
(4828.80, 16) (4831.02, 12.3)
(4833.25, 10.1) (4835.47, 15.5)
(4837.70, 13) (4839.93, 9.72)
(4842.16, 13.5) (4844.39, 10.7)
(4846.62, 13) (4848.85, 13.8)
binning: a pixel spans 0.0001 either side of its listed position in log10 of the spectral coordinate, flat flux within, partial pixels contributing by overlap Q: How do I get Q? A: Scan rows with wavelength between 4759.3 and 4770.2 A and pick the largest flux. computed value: 12.8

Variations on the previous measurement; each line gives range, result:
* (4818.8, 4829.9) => 16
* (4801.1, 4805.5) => 12.1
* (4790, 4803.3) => 13.6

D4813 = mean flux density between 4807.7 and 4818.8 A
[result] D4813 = 11.9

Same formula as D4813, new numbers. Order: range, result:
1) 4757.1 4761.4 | 11.1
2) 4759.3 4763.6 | 10.3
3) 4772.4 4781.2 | 12.5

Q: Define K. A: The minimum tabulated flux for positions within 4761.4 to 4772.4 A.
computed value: 9.75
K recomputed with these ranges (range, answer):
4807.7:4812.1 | 11.1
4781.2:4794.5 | 10.2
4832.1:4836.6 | 10.1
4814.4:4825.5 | 10.3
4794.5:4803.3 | 9.1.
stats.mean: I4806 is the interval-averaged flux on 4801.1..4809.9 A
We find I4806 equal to 11.3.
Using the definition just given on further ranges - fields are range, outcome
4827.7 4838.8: 13.4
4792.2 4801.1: 10.6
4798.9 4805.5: 10.6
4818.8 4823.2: 13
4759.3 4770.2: 10.9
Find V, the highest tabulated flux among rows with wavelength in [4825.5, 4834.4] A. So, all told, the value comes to 16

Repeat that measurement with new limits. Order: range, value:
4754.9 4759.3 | 12.6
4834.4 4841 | 15.5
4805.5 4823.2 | 13.4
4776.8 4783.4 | 12.9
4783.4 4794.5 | 14.5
